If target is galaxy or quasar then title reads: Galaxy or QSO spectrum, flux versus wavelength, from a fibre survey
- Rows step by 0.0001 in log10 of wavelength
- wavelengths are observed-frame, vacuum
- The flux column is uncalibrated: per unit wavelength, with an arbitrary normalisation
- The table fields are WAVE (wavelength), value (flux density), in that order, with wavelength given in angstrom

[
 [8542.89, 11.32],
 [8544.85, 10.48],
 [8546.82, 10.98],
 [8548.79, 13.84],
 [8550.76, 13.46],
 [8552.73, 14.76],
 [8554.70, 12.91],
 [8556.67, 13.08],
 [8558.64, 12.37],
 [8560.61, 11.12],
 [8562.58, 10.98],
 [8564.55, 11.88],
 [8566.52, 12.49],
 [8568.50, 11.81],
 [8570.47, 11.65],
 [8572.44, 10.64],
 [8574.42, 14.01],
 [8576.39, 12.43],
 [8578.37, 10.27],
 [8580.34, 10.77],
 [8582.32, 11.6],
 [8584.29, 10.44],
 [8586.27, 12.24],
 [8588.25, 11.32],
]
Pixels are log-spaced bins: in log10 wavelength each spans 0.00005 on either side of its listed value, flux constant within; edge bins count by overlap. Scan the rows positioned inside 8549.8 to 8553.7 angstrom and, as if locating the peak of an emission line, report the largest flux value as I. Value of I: 14.76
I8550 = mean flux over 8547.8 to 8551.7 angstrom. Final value 13.6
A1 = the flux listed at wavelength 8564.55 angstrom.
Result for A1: 11.88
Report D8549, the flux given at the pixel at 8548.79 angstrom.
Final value 13.84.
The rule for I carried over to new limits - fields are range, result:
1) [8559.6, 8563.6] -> 11.12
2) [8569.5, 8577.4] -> 14.01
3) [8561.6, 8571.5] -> 12.49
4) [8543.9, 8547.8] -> 10.98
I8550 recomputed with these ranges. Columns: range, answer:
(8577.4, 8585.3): 10.8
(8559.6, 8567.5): 11.6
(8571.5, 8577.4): 12.4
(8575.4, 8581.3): 11.2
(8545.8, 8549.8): 12.4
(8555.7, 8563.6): 11.9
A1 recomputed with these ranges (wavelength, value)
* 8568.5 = 11.81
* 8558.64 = 12.37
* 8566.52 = 12.49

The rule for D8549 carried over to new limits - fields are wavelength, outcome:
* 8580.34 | 10.77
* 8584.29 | 10.44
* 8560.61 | 11.12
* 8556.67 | 13.08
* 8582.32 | 11.6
